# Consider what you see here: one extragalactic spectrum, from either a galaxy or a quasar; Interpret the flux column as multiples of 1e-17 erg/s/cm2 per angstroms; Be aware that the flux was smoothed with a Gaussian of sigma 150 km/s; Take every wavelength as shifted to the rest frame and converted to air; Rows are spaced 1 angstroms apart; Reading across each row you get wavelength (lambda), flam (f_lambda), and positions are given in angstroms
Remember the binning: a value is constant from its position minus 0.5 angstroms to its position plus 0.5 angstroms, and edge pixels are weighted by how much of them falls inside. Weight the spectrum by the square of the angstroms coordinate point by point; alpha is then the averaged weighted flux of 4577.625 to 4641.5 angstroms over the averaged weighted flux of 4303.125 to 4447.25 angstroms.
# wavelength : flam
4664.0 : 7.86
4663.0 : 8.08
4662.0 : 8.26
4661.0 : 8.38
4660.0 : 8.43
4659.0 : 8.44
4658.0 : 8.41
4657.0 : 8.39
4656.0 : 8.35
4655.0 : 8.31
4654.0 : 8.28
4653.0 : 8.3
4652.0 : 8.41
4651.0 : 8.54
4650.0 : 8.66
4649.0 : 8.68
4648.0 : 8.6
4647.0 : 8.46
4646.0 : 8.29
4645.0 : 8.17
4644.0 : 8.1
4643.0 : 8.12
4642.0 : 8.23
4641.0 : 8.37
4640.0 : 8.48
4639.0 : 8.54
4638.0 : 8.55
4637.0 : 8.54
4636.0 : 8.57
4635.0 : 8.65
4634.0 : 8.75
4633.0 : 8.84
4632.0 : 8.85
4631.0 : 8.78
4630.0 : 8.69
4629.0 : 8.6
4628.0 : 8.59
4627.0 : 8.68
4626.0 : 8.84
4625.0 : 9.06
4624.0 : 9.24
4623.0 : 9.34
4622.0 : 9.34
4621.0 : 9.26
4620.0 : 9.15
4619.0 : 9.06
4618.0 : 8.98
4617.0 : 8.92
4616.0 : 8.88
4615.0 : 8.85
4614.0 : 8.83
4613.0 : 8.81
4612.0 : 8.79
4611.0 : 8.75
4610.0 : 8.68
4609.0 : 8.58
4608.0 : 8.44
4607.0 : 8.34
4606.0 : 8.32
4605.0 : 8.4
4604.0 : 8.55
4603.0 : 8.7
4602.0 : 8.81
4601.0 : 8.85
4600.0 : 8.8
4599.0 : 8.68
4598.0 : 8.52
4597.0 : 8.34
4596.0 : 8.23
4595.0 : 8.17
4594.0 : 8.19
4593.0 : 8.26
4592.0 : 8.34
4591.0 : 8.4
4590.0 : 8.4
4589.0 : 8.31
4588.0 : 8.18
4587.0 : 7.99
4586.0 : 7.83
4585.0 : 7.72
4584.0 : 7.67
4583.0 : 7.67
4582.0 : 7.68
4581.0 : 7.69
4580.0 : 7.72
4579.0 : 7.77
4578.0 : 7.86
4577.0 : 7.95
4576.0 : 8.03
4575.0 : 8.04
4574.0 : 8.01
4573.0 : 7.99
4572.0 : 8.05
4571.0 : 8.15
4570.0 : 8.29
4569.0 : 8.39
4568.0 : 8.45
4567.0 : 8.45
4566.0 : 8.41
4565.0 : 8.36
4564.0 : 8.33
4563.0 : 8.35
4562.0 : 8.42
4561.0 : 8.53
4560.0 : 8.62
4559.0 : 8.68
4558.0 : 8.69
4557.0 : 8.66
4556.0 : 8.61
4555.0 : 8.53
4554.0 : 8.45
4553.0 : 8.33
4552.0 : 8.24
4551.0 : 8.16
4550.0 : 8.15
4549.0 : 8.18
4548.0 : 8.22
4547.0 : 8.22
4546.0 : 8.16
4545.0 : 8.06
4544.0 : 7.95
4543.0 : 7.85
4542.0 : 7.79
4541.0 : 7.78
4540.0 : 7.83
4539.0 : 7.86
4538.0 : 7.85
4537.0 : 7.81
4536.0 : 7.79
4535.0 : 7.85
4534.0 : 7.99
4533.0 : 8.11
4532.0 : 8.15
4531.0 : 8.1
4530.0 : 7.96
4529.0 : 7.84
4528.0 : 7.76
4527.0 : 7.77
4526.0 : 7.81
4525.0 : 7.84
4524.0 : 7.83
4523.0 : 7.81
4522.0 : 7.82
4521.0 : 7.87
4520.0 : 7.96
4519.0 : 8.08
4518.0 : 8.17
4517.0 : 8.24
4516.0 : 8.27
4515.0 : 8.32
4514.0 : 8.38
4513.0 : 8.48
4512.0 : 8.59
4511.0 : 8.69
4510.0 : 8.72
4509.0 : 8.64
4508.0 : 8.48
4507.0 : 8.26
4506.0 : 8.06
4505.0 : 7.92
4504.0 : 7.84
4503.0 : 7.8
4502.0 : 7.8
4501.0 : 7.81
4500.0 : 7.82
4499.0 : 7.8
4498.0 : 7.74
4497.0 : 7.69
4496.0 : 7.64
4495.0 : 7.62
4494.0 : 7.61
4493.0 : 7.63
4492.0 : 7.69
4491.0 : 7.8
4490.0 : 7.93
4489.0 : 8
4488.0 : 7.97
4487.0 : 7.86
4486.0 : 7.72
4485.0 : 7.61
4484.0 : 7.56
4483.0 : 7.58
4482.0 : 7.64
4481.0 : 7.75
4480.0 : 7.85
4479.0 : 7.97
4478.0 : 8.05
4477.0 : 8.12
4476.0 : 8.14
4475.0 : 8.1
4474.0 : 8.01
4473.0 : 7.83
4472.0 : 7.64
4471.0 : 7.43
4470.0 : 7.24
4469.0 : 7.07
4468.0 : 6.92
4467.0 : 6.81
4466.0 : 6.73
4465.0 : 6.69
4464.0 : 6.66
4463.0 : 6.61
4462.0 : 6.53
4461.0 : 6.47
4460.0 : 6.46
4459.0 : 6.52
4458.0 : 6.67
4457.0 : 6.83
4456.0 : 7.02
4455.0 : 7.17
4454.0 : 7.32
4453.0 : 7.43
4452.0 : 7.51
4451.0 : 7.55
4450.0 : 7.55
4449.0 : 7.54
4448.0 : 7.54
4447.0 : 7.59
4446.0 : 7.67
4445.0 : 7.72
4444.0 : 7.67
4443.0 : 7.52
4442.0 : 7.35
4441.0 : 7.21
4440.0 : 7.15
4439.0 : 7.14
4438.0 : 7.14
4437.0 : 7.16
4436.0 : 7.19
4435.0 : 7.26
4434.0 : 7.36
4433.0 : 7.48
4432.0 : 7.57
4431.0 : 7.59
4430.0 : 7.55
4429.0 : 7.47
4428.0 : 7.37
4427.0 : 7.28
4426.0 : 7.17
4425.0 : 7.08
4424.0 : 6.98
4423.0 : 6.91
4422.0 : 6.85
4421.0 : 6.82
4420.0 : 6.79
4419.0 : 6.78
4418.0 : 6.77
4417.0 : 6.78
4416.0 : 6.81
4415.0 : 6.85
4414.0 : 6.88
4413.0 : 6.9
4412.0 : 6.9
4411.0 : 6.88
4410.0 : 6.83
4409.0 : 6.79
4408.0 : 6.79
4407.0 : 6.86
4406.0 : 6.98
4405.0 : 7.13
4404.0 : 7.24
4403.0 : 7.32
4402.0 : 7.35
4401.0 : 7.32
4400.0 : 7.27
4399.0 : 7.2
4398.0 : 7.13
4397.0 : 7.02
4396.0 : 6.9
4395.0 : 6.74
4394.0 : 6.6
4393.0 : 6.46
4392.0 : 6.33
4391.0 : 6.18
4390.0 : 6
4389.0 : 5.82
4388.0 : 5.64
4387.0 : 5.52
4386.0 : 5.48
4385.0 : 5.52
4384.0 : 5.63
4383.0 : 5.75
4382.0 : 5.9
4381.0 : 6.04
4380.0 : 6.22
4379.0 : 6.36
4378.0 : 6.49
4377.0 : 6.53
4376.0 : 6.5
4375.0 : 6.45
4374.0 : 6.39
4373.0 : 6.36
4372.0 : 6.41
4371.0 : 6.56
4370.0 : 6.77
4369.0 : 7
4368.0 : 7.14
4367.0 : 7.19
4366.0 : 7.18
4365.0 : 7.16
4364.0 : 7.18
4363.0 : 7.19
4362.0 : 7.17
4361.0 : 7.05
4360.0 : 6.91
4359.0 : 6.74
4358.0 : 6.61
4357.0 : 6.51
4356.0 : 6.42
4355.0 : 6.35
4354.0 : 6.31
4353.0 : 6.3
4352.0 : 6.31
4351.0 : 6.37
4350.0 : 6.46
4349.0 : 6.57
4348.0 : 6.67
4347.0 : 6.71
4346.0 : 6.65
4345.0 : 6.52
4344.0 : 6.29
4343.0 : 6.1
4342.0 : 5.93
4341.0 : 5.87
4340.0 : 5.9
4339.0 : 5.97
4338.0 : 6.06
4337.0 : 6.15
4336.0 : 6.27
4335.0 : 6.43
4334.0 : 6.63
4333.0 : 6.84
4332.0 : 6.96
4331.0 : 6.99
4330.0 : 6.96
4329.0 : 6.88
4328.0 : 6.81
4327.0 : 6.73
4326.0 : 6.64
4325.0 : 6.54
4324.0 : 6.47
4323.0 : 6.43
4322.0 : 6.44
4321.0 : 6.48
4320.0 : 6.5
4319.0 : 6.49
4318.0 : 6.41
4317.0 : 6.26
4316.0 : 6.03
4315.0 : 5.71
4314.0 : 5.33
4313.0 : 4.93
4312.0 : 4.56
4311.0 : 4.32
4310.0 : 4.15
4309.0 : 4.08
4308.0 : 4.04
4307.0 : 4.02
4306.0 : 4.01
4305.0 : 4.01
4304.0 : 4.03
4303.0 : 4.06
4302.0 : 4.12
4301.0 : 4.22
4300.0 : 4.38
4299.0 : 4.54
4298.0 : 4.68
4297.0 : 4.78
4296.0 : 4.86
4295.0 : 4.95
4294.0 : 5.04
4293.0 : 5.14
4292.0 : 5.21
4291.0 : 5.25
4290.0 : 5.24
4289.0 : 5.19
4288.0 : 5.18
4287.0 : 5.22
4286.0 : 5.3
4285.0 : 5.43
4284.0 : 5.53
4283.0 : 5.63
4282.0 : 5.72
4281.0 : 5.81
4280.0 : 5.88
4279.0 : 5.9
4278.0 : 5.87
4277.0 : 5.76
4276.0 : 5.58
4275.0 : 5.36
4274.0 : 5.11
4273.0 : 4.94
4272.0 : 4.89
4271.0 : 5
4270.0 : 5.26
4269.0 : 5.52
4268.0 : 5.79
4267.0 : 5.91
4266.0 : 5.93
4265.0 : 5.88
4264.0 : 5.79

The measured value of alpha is 1.45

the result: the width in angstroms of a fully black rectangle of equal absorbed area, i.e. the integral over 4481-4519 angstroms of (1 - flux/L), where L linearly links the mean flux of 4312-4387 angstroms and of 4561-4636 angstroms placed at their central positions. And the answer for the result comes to -1.61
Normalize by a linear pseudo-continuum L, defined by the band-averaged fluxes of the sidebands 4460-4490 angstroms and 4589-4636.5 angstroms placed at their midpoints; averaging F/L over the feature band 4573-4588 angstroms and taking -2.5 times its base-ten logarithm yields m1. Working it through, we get 0.08 mag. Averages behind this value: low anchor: 7.46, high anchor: 8.7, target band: 7.85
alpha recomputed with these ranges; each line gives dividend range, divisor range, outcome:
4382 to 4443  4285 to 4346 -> 1.29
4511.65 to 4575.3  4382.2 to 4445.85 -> 1.25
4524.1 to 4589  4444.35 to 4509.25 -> 1.11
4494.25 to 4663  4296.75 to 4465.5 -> 1.39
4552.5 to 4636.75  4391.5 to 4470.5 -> 1.29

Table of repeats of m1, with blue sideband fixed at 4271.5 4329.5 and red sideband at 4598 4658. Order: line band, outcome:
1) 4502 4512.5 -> -0.12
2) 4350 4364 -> -0.13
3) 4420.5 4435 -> -0.10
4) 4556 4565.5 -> -0.07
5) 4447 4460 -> -0.05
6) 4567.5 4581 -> 0.01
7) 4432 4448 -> -0.10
